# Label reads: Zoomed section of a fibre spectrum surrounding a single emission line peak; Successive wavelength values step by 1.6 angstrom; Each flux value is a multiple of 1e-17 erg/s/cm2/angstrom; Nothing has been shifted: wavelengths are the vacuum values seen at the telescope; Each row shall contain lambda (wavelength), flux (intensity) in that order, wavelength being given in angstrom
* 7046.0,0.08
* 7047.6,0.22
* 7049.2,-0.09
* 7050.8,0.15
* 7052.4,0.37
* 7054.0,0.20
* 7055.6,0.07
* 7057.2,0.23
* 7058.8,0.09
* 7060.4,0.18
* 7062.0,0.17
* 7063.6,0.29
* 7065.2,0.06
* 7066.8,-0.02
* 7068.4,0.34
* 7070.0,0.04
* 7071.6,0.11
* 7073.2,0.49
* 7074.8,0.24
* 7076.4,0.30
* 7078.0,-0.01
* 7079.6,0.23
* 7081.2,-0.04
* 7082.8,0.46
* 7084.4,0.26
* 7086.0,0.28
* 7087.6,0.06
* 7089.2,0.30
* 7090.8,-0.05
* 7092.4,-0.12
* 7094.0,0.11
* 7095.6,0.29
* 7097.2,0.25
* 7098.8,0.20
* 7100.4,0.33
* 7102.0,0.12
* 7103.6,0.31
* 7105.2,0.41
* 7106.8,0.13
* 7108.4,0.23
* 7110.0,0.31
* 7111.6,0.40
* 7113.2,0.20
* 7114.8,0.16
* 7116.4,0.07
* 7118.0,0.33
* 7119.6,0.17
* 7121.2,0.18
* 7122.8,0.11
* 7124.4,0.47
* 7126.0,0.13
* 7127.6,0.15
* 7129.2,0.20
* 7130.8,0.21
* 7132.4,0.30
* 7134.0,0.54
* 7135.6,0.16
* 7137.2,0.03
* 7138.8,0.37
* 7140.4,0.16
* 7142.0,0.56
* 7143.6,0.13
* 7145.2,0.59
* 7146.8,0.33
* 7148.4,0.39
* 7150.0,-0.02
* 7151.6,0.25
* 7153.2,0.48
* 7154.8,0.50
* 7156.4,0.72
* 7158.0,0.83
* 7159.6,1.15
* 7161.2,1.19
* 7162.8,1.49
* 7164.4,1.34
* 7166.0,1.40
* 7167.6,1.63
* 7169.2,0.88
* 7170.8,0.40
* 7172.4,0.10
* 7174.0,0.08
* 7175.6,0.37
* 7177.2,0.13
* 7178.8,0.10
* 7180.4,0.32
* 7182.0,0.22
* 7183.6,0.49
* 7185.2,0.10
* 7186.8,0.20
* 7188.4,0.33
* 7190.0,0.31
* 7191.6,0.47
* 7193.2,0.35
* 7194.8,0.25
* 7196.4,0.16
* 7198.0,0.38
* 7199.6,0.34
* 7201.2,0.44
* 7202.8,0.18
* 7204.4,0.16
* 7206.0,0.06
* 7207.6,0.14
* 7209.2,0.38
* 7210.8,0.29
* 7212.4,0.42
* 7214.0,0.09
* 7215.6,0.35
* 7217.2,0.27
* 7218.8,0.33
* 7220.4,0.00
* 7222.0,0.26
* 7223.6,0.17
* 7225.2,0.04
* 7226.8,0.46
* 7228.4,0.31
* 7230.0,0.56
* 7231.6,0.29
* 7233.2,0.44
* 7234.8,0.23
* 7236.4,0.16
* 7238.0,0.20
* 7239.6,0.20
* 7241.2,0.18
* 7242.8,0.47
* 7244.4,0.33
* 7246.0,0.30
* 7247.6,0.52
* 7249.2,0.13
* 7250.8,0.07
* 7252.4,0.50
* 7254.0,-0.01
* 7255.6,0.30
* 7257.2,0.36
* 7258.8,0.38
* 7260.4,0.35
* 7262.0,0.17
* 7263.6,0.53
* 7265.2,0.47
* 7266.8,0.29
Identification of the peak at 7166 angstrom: [O II]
